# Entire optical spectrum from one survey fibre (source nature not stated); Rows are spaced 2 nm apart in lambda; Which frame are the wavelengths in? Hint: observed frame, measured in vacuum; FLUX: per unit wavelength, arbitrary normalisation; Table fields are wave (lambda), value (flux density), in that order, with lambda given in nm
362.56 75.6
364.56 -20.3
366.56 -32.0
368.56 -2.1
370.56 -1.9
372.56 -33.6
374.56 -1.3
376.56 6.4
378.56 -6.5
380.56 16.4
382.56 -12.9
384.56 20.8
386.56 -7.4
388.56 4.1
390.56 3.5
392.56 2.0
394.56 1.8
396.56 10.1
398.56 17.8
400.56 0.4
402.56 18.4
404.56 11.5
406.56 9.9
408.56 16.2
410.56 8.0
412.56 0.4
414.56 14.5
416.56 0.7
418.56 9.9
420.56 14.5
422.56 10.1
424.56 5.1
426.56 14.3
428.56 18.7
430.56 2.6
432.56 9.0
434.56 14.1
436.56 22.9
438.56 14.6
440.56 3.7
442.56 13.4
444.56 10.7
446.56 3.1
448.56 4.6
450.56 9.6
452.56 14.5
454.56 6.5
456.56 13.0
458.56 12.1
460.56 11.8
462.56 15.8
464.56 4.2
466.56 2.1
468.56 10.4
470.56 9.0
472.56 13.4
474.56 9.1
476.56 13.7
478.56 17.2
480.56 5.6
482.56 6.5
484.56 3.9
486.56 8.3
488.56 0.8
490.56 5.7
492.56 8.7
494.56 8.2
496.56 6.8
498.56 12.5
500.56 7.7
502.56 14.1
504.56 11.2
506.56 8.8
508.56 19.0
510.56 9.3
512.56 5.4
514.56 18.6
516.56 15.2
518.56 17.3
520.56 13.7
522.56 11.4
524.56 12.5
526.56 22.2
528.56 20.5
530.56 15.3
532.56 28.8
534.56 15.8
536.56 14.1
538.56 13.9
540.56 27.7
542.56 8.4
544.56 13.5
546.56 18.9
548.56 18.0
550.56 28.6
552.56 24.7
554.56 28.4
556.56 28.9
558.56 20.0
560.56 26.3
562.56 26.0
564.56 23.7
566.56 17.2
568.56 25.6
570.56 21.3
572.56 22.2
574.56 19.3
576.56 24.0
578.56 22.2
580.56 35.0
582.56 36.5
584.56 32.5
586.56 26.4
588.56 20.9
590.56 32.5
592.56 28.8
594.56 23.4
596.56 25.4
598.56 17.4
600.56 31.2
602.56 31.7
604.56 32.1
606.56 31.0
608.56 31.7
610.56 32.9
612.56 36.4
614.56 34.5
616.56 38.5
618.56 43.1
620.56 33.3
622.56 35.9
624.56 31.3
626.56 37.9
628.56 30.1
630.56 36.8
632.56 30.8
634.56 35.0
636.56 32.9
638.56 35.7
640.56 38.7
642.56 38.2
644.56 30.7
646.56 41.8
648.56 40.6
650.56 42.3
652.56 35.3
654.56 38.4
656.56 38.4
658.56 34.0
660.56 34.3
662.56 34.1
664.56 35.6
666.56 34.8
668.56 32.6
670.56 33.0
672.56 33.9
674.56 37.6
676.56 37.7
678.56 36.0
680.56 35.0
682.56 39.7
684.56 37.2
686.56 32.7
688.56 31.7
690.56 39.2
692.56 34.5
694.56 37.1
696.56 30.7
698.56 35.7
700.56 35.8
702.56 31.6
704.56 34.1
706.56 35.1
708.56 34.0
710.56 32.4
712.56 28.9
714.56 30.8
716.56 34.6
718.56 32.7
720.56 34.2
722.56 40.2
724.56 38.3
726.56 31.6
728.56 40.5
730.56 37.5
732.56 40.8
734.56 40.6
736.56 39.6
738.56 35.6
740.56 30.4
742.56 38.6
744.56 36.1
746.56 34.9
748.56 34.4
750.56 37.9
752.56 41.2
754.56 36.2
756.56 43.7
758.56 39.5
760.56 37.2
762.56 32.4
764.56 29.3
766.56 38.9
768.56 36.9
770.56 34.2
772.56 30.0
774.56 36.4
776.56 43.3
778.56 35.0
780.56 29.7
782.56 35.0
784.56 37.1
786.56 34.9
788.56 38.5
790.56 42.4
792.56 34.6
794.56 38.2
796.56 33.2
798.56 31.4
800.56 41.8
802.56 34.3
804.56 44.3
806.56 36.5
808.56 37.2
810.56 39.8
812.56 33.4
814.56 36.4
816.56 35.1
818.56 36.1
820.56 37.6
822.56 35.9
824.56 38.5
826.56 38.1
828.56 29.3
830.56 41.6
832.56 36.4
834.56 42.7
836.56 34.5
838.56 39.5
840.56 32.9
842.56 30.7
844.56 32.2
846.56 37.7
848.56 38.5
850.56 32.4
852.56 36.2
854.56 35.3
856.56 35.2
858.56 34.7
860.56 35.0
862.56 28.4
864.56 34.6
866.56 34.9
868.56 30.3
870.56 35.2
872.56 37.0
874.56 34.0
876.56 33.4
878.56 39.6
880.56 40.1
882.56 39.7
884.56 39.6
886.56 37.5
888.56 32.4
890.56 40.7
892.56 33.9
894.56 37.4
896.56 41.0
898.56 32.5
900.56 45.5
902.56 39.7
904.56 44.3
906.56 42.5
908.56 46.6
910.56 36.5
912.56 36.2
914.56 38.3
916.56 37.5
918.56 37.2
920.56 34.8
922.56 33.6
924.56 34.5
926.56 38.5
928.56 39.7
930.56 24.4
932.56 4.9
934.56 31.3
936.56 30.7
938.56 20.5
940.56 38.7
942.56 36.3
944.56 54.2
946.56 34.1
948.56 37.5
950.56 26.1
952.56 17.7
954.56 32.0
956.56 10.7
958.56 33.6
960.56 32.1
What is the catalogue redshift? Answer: 0.38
